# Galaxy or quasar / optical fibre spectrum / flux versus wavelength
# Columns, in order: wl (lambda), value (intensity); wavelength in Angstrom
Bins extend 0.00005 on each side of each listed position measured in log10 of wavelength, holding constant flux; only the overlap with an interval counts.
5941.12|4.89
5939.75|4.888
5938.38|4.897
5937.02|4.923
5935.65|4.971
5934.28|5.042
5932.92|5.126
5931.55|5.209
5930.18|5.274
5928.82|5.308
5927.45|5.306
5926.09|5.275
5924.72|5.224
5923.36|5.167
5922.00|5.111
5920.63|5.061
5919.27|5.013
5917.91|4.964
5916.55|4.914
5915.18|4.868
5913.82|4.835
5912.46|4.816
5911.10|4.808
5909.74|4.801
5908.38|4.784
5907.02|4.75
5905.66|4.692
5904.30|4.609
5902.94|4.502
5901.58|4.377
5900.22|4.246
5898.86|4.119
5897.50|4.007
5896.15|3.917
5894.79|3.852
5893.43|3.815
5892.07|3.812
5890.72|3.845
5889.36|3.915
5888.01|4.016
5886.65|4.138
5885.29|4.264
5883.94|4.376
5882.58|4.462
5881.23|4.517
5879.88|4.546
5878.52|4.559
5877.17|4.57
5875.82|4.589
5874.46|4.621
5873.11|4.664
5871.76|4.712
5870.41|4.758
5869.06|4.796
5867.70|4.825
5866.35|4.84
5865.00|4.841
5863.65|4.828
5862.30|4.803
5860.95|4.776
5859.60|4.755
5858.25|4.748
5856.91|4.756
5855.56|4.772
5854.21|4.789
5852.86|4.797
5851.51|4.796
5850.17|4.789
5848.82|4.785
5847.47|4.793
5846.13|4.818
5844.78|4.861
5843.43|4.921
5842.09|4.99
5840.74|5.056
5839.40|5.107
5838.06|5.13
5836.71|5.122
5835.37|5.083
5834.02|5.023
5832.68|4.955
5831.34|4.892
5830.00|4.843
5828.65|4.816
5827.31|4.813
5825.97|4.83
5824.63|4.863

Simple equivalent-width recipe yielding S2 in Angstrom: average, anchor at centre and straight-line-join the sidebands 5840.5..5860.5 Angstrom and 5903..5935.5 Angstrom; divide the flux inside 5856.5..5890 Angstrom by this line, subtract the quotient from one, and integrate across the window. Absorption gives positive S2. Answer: 2.0 Angstrom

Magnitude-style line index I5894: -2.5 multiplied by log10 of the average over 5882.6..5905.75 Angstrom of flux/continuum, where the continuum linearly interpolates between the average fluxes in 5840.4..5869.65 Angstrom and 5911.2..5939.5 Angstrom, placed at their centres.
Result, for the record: 0.19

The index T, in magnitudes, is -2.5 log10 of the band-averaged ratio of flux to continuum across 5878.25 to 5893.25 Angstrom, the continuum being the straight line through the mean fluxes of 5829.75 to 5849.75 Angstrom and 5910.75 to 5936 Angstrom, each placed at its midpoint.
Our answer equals 0.19 mag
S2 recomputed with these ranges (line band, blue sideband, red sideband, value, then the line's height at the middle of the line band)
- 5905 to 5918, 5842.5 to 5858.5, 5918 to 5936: 0.7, 5.09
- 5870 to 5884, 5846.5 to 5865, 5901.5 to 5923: 0.6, 4.8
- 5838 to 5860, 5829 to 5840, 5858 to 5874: 0.2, 4.9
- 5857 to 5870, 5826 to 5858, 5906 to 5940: 0.3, 4.93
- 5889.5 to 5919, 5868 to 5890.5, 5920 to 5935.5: 2.4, 4.83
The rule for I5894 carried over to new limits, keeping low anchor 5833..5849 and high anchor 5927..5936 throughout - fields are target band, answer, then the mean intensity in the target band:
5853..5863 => 0.054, 4.77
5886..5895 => 0.284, 3.92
